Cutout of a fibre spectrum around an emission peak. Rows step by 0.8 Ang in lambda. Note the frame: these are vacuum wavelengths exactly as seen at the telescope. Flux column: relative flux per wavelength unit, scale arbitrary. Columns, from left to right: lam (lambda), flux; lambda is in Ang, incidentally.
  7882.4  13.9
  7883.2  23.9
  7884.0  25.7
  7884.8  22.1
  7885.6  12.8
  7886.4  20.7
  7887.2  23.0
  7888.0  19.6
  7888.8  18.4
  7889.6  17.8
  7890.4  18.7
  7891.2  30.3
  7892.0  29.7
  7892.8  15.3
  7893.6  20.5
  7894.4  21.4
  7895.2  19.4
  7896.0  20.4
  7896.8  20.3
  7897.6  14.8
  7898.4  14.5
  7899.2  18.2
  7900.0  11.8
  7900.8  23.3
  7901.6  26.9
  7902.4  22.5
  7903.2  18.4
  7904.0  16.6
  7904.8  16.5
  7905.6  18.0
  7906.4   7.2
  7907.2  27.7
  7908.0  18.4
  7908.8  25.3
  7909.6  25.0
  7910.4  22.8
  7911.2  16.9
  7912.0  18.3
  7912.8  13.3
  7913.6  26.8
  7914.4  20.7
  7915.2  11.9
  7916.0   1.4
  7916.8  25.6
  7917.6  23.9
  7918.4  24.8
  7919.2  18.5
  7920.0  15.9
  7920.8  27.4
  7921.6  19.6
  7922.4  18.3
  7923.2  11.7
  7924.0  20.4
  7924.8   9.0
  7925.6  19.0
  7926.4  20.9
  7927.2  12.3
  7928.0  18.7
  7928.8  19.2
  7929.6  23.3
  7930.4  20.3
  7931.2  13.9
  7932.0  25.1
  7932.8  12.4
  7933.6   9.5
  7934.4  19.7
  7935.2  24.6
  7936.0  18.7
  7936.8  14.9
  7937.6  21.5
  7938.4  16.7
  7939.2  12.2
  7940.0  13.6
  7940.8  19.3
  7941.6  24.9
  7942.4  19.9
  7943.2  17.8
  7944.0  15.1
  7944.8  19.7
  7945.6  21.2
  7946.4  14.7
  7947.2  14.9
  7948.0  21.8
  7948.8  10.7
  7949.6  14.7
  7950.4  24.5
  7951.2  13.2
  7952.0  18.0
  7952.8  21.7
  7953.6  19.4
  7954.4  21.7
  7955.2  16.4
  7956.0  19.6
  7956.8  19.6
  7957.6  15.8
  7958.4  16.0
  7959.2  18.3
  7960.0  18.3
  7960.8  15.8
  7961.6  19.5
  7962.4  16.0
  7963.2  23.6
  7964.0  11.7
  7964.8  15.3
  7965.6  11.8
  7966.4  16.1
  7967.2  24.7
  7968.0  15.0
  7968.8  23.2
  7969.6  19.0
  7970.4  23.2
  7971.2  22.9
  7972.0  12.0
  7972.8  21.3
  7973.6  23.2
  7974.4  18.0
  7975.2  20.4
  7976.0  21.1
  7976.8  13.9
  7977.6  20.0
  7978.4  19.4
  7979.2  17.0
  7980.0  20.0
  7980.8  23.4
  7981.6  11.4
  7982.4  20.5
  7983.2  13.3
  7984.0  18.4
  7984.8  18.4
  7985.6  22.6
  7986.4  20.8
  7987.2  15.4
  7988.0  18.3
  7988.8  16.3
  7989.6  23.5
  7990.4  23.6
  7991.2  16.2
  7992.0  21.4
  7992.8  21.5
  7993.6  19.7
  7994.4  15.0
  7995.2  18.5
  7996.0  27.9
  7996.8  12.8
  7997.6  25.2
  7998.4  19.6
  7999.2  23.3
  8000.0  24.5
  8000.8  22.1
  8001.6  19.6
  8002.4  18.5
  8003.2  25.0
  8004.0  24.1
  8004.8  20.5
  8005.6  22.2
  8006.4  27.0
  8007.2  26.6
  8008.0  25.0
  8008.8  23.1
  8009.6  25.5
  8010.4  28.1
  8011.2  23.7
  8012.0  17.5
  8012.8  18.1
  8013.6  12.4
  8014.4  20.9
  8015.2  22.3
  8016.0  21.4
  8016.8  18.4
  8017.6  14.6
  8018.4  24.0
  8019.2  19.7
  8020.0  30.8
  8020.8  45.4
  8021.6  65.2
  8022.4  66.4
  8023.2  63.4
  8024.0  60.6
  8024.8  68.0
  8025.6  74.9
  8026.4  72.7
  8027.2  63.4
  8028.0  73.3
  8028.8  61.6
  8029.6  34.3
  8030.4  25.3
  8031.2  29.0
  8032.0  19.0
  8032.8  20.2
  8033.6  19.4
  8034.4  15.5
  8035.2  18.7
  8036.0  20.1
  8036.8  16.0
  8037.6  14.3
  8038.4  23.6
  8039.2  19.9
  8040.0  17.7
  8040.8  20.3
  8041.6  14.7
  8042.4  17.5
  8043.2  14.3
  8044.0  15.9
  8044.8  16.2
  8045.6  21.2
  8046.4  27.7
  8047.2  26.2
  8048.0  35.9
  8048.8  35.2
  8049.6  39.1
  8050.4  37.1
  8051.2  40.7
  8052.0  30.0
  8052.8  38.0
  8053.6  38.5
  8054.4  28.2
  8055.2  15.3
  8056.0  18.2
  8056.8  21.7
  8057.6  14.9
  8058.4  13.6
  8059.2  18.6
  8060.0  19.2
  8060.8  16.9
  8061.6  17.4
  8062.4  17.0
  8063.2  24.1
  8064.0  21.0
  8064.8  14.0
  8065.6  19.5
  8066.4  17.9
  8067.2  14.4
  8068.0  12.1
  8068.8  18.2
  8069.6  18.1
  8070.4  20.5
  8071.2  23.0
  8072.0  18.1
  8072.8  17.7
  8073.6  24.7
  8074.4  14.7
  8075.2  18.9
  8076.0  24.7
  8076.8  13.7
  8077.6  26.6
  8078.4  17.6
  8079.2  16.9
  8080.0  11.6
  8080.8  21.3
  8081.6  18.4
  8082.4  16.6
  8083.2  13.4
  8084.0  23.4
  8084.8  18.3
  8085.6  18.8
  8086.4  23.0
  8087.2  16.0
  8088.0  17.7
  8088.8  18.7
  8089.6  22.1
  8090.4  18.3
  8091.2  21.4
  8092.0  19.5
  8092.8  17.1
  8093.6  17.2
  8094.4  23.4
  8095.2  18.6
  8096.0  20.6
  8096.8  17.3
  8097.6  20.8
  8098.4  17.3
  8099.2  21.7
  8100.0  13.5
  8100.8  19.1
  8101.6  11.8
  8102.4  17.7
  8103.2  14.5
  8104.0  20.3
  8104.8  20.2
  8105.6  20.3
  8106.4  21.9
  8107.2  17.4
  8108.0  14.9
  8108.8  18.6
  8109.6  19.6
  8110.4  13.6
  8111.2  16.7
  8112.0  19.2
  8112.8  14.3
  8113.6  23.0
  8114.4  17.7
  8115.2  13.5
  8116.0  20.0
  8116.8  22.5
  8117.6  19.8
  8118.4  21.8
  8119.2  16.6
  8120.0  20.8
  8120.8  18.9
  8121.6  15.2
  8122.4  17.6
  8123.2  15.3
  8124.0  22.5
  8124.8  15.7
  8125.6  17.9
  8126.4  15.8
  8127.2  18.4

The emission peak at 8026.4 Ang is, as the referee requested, H-alpha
